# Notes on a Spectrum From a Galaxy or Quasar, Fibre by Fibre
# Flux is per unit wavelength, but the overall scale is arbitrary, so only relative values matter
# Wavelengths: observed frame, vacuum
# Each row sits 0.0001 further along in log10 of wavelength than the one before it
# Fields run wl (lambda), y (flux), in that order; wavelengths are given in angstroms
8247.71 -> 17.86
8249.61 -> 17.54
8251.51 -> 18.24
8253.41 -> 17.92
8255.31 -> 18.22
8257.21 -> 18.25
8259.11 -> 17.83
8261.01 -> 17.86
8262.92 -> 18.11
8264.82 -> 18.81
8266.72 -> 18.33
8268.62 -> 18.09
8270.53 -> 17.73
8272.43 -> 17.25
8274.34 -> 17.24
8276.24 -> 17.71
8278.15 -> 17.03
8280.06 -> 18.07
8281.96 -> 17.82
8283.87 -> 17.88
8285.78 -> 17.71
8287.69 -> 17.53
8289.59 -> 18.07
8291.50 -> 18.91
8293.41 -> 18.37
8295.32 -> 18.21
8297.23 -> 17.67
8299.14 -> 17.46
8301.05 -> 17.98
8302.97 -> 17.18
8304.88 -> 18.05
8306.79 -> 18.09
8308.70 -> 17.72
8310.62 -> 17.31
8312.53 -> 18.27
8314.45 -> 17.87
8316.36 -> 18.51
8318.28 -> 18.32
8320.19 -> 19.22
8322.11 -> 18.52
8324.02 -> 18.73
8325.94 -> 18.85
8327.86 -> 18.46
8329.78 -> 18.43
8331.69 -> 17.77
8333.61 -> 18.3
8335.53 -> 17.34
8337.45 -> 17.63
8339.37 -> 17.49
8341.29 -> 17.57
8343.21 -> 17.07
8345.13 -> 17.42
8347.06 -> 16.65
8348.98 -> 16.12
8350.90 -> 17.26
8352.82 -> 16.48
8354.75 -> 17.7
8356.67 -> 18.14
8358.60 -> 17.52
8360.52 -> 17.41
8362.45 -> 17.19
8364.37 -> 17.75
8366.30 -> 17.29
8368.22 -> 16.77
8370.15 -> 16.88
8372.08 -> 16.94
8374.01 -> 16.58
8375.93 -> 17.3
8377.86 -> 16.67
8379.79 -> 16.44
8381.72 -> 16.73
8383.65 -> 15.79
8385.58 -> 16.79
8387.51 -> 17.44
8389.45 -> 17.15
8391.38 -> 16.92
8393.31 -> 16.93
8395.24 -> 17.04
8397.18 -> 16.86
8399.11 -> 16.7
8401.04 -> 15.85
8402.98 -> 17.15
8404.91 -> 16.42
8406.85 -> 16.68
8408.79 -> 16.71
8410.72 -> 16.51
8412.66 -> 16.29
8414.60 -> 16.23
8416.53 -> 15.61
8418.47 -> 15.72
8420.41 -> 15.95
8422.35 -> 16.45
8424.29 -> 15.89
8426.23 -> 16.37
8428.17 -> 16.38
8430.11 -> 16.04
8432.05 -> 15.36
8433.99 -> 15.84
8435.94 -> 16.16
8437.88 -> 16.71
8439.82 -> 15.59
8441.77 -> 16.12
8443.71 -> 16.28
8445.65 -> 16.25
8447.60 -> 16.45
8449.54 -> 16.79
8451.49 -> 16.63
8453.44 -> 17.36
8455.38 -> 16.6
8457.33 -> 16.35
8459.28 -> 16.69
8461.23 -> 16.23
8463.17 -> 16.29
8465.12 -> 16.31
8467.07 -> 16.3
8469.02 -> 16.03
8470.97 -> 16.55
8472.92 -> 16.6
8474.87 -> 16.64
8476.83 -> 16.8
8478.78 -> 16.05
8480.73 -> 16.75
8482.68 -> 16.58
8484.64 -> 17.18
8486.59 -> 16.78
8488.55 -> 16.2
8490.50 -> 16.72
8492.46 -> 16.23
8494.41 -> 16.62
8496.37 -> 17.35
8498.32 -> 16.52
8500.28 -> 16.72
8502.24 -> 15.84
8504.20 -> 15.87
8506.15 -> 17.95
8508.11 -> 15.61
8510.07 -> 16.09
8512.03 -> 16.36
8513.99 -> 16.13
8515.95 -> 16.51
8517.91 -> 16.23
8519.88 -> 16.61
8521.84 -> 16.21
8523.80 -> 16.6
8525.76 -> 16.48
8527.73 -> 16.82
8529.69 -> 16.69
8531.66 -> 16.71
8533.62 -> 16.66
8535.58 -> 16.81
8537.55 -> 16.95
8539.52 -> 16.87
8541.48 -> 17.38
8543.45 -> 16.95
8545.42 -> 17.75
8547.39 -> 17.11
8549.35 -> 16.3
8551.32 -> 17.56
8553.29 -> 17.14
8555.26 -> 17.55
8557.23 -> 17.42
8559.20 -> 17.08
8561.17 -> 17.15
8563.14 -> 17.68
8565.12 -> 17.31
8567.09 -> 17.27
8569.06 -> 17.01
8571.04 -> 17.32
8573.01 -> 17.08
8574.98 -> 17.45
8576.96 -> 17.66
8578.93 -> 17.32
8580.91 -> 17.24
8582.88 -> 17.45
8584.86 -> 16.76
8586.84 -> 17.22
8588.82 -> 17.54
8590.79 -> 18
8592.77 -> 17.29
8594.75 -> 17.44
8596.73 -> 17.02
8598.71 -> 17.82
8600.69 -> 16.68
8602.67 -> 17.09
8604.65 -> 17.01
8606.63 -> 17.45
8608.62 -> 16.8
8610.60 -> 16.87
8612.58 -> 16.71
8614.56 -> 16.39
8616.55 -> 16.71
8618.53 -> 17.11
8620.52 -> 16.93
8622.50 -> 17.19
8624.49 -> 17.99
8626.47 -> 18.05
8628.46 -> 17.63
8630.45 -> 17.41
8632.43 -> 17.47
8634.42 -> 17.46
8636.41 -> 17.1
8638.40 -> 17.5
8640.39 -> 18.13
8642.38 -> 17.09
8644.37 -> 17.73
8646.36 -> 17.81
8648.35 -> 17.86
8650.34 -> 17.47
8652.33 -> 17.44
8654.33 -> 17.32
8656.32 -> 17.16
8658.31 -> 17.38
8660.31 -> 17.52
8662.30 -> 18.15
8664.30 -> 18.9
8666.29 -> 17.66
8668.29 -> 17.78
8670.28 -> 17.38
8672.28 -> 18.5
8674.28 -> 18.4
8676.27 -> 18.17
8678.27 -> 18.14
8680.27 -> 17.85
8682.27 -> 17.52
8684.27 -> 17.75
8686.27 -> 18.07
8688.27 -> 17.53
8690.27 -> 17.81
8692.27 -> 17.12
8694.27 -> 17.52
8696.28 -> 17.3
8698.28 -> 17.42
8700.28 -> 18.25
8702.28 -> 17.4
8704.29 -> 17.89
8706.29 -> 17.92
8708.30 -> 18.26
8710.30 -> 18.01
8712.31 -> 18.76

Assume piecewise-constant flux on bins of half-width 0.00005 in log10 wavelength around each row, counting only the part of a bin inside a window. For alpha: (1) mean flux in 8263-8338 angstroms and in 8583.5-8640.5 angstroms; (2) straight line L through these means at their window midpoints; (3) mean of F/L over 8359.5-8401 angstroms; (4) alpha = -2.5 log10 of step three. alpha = 0.06 mag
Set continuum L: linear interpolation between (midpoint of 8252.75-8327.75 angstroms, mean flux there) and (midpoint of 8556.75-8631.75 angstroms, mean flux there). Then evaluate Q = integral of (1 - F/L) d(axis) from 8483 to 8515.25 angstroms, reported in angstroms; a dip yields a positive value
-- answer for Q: 1.8 angstroms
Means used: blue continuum 18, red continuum 17.3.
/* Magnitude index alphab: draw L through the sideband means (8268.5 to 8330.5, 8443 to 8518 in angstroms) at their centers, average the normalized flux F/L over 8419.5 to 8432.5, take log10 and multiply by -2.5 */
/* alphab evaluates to 0.057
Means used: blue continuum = 18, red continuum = 16.5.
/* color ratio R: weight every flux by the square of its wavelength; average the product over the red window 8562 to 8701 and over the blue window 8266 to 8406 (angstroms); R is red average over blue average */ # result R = 1.07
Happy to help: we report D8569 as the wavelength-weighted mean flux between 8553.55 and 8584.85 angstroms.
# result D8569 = 17.3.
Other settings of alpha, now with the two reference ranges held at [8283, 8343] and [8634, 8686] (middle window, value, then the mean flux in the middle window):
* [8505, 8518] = 0.09 mag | 16.4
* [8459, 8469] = 0.10 mag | 16.3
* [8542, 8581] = 0.03 mag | 17.3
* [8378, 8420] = 0.09 mag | 16.6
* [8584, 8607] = 0.03 mag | 17.3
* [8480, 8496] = 0.08 mag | 16.7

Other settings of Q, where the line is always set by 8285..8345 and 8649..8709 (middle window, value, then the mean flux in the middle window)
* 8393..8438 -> 4.1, 16.3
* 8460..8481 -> 1.8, 16.4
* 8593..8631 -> 1.4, 17.2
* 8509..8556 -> 2.9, 16.8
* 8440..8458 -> 1.4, 16.5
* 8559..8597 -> 1.1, 17.3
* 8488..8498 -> 0.7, 16.6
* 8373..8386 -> 1.0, 16.6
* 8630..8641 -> 0.2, 17.5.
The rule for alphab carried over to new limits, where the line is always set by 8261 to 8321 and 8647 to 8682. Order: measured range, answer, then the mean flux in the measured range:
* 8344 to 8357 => 0.05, 17.1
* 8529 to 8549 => 0.06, 17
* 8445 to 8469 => 0.09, 16.5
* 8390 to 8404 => 0.07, 16.8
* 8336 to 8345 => 0.03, 17.4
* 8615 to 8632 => 0.03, 17.3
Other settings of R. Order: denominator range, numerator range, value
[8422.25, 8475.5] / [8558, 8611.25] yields 1.09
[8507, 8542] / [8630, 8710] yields 1.11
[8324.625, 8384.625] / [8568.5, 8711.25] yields 1.08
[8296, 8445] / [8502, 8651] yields 1.05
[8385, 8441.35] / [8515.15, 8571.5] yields 1.07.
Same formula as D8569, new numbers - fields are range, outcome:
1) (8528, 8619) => 17.1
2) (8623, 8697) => 17.7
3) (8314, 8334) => 18.5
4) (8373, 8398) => 16.8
